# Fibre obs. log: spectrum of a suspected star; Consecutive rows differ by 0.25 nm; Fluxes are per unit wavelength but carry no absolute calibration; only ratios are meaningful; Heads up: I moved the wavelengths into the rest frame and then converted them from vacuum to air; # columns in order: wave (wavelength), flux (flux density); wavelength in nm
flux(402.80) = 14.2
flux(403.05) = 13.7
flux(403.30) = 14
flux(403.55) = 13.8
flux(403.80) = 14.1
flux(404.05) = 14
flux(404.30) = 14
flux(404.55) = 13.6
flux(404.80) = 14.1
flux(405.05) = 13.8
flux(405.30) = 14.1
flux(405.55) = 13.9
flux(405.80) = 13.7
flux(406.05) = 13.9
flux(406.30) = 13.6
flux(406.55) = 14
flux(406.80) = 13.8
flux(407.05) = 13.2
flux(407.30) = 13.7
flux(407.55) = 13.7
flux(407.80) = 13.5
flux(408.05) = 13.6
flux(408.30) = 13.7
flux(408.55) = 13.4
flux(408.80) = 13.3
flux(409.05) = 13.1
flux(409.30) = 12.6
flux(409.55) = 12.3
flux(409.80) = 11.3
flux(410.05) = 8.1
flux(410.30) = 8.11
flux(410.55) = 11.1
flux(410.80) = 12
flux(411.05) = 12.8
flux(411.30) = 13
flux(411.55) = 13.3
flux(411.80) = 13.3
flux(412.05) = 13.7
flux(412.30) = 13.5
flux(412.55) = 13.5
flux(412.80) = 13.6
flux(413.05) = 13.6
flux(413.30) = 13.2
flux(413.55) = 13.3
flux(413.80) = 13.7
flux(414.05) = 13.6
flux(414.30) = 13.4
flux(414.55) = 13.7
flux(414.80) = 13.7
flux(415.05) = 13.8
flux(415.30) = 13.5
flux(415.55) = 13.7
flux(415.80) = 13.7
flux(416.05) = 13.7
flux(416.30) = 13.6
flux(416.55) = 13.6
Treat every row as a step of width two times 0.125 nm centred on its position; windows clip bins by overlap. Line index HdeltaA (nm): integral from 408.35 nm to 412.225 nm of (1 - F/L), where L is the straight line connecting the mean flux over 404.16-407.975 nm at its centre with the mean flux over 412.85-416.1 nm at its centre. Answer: 0.43 nm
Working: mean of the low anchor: 13.8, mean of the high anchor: 13.6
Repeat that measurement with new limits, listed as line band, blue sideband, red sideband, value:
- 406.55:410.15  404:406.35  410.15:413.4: 0.11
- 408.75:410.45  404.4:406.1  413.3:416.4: 0.32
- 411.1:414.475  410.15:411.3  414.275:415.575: -0.29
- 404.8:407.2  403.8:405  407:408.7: -0.01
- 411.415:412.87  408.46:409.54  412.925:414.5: -0.02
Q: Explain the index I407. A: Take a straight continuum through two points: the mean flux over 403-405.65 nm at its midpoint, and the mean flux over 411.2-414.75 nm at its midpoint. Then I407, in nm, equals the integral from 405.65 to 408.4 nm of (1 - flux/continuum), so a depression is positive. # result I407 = 0.02 nm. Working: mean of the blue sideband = 13.9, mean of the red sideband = 13.5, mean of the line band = 13.7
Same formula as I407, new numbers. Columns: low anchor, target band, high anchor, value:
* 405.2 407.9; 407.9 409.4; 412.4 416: 0.04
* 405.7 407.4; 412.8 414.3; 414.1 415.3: 0.02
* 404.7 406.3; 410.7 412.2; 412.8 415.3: 0.07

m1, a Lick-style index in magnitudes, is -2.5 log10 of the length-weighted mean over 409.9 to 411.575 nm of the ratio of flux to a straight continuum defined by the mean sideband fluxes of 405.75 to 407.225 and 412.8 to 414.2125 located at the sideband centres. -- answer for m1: 0.22 mag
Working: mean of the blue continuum 13.7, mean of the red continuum 13.5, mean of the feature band 11.1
